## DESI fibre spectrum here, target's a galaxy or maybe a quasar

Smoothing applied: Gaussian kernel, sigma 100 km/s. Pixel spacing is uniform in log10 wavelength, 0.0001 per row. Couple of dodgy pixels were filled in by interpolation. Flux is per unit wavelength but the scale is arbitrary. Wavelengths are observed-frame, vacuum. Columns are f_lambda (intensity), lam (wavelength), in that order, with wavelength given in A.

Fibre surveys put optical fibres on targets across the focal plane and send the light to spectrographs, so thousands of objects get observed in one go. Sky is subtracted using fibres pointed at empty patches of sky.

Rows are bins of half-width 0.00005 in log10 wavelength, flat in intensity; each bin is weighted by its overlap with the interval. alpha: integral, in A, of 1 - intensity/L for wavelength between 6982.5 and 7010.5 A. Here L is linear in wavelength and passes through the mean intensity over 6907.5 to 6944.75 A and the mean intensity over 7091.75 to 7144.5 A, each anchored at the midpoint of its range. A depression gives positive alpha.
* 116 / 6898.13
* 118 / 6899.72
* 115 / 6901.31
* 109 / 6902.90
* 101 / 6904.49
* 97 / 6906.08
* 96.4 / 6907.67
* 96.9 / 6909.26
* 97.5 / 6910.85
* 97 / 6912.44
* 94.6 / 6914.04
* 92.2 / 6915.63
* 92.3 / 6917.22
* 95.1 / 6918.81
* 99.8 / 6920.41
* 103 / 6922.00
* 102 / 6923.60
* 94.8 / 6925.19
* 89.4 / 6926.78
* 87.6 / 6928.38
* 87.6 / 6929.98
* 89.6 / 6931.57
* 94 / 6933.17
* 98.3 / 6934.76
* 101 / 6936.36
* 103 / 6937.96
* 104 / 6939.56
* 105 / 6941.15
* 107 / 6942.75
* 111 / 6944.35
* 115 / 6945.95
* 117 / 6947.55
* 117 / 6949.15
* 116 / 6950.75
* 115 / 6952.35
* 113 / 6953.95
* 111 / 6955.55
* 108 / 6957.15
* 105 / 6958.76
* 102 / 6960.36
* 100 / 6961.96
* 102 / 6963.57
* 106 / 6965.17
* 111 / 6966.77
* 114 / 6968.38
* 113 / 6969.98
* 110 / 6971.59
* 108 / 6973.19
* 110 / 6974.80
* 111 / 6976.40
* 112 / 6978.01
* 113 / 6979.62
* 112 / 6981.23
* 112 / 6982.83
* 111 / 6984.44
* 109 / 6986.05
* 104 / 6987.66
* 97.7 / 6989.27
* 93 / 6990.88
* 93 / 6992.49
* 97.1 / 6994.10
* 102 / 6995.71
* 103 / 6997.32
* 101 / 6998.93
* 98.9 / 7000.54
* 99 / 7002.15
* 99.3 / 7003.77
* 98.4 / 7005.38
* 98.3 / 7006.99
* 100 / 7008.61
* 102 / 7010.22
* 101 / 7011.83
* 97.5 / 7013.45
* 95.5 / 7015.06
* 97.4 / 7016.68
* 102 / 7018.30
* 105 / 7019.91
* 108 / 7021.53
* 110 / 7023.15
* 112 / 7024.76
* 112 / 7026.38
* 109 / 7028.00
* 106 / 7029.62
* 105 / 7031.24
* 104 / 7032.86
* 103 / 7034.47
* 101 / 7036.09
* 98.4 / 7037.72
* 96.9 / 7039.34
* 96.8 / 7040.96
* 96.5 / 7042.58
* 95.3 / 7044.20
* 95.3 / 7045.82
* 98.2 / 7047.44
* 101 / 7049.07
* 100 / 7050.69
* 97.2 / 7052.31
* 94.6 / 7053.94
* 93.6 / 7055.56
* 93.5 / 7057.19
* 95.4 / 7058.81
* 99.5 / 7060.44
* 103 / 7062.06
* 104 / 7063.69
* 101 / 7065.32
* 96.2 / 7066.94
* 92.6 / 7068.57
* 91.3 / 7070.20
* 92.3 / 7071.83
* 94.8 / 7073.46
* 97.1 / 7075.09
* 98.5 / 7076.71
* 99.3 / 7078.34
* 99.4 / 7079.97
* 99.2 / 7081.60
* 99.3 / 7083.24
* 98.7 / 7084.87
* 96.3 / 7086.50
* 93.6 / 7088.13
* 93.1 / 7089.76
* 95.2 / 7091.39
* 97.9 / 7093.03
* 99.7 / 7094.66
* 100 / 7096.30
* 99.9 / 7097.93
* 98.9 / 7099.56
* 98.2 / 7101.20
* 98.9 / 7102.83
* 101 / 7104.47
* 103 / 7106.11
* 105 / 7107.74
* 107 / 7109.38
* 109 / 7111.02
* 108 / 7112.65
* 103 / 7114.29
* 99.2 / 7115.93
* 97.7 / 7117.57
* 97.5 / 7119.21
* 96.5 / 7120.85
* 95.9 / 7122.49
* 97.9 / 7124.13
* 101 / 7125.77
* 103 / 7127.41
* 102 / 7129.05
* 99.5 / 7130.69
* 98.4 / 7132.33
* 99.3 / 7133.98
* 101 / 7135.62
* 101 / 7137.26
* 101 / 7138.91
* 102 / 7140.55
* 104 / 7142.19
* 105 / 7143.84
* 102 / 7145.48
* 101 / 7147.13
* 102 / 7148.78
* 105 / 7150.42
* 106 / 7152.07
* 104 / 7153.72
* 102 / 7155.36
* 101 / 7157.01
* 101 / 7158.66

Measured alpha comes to -0.6 A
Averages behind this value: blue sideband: 97.3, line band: 101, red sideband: 101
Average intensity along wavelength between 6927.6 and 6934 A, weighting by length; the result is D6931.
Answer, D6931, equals 89.8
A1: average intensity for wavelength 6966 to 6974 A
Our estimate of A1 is 111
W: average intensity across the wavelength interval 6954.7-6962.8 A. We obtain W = 105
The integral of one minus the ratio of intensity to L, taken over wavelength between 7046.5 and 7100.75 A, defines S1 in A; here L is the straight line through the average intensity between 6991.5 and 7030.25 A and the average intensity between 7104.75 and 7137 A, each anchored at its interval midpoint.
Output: 2.2 A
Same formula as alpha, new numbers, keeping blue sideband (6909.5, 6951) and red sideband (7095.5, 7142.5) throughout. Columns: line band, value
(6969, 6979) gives -1.0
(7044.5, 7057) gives 0.5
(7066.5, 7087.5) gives 0.9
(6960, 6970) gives -0.6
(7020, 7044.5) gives -0.8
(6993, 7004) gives 0.1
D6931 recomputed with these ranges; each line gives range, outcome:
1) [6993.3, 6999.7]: 101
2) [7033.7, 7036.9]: 102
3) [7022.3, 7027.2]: 111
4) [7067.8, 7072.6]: 92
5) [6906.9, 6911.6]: 97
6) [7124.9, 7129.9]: 102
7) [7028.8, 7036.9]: 104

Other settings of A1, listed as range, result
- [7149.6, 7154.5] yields 105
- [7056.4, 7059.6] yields 94.6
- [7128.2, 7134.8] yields 99.8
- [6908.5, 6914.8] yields 96.4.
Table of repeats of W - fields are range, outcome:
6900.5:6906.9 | 105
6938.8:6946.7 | 108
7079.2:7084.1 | 99.1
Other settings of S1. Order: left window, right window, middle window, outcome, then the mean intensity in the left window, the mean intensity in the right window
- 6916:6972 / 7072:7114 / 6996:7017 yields 0.5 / 104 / 99.6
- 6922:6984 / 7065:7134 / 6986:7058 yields 1.6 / 106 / 98.9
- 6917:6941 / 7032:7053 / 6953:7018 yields -4.4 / 96.4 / 98.8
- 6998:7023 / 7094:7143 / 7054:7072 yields 0.7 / 100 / 101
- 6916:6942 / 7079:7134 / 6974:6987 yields -1.8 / 96.6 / 99.8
